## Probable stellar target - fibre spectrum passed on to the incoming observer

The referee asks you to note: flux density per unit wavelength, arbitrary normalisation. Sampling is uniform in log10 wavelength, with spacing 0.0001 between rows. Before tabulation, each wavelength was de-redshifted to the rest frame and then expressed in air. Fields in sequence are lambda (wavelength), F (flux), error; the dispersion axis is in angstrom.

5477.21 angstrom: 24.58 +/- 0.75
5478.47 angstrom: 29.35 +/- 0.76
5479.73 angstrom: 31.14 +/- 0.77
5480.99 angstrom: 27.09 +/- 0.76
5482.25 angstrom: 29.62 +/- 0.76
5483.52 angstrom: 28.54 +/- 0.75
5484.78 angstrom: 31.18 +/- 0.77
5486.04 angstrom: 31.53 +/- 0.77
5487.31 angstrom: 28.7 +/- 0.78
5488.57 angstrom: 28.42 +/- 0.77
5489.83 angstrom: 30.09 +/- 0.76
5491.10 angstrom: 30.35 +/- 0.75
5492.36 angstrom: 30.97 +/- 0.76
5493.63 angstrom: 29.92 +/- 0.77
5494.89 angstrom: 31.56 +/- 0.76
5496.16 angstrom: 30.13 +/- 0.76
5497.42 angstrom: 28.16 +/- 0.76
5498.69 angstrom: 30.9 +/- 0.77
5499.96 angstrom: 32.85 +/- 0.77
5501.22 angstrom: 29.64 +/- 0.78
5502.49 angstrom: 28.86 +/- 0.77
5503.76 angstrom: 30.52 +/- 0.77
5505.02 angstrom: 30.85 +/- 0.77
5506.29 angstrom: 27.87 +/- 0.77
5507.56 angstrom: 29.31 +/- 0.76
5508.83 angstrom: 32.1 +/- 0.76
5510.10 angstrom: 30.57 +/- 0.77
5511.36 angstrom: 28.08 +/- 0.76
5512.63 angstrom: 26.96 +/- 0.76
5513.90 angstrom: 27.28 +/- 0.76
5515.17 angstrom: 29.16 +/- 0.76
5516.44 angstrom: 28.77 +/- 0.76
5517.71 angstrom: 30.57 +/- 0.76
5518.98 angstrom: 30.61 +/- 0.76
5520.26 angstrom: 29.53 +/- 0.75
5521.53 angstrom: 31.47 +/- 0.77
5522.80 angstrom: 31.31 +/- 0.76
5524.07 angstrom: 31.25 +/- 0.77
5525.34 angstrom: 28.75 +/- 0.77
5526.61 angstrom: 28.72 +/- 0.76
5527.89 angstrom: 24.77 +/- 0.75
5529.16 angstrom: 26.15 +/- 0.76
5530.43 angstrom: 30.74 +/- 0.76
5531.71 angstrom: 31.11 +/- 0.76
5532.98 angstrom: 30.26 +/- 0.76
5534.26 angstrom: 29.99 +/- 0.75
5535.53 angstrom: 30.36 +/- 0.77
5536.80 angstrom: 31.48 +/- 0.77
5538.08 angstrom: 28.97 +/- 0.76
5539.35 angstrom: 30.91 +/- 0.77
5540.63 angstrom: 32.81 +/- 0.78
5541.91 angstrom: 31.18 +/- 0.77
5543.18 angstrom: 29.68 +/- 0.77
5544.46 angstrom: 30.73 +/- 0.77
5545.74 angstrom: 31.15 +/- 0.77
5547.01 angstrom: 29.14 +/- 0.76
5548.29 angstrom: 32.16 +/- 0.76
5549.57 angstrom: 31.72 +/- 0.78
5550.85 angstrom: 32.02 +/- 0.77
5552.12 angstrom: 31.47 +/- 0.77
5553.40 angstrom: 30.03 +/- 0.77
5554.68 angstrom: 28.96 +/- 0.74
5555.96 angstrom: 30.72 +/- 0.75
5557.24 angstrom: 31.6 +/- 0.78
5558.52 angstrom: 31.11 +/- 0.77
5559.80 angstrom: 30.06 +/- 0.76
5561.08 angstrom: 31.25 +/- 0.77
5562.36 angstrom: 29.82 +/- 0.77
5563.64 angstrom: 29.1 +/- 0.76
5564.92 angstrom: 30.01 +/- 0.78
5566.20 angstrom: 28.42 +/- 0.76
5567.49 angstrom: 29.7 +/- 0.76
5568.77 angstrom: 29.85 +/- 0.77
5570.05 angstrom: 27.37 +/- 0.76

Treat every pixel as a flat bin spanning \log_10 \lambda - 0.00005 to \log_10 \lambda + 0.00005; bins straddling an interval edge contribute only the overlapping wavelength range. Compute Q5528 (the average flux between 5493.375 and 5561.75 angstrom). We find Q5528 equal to 30.1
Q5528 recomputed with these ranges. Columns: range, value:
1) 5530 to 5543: 30.7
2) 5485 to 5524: 29.9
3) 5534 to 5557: 30.8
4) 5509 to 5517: 28.7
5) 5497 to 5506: 30.2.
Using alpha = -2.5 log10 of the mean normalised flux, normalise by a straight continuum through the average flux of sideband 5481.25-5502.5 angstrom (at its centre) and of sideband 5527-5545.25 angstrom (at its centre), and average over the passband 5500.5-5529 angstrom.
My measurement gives 0.02 mag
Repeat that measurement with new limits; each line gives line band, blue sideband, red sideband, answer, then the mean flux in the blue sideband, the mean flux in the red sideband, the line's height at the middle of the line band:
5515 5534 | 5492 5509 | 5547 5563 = 0.033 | 30.2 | 30.8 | 30.5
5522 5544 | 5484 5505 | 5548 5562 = 0.028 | 30.3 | 31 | 30.7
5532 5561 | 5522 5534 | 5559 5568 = -0.044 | 29.3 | 29.8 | 29.5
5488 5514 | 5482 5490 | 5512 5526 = -0.006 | 29.7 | 29.6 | 29.7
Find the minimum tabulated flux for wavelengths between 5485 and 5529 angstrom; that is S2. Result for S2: 24.77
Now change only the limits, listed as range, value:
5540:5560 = 28.96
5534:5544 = 28.97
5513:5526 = 27.28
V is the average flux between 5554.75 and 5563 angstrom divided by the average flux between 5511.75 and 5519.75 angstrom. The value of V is 1.1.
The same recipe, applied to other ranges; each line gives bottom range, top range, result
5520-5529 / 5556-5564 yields 1.05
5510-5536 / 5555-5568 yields 1.03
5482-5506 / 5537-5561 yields 1.02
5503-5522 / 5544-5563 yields 1.04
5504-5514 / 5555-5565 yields 1.04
